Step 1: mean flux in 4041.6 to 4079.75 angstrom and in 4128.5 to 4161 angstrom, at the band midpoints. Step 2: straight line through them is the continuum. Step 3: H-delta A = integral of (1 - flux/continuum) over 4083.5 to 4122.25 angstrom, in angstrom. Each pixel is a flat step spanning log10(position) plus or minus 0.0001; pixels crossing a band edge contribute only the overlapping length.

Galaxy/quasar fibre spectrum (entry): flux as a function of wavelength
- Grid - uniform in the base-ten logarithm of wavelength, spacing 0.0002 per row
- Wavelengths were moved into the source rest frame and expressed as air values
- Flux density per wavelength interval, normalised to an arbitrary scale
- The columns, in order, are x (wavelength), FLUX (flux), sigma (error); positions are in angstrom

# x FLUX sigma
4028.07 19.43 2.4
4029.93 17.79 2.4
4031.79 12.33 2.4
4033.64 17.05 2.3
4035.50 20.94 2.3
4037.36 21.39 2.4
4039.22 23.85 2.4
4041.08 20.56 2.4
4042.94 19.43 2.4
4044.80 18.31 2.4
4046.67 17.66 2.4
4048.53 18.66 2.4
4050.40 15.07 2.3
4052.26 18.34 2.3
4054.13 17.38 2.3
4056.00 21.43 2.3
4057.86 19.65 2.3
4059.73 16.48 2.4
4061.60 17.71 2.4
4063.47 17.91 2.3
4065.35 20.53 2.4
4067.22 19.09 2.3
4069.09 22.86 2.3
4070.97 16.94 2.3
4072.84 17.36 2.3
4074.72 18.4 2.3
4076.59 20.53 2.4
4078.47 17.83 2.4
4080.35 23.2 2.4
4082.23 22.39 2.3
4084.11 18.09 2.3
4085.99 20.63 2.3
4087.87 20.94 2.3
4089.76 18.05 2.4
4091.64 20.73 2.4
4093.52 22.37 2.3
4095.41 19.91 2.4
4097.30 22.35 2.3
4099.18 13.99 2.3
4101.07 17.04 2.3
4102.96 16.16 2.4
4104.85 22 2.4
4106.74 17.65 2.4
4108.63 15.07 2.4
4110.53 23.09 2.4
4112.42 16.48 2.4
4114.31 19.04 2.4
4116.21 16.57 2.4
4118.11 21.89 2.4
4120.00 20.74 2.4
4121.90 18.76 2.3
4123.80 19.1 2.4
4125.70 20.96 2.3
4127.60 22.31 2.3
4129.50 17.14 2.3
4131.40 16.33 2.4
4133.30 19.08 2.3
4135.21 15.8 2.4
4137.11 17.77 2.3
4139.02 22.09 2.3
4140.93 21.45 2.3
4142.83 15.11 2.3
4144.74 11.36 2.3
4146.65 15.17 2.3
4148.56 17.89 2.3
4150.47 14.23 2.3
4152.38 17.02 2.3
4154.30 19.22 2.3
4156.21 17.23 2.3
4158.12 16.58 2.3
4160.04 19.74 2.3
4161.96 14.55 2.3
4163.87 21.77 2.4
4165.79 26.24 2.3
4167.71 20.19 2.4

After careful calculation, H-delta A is -2.6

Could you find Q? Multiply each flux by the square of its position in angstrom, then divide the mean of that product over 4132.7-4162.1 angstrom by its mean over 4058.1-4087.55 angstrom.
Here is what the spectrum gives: 0.9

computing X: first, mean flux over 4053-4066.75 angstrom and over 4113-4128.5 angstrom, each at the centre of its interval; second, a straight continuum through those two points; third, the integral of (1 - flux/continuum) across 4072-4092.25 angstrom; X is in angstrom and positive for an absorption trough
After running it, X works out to -0.7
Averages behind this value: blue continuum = 18.7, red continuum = 19.8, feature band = 19.8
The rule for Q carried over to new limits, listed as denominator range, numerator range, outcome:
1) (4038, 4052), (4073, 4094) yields 1.08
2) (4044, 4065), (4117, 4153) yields 1.04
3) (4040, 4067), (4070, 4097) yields 1.09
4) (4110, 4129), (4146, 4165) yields 0.90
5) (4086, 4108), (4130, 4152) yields 0.90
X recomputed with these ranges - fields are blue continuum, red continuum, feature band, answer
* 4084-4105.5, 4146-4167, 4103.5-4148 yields 0.8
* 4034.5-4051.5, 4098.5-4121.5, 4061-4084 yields -0.6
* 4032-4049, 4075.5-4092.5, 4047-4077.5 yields 1.9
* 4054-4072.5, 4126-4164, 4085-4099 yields -1.4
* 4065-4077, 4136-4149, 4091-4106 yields -0.6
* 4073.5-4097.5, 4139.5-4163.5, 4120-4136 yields -0.6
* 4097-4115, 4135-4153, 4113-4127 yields -1.5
